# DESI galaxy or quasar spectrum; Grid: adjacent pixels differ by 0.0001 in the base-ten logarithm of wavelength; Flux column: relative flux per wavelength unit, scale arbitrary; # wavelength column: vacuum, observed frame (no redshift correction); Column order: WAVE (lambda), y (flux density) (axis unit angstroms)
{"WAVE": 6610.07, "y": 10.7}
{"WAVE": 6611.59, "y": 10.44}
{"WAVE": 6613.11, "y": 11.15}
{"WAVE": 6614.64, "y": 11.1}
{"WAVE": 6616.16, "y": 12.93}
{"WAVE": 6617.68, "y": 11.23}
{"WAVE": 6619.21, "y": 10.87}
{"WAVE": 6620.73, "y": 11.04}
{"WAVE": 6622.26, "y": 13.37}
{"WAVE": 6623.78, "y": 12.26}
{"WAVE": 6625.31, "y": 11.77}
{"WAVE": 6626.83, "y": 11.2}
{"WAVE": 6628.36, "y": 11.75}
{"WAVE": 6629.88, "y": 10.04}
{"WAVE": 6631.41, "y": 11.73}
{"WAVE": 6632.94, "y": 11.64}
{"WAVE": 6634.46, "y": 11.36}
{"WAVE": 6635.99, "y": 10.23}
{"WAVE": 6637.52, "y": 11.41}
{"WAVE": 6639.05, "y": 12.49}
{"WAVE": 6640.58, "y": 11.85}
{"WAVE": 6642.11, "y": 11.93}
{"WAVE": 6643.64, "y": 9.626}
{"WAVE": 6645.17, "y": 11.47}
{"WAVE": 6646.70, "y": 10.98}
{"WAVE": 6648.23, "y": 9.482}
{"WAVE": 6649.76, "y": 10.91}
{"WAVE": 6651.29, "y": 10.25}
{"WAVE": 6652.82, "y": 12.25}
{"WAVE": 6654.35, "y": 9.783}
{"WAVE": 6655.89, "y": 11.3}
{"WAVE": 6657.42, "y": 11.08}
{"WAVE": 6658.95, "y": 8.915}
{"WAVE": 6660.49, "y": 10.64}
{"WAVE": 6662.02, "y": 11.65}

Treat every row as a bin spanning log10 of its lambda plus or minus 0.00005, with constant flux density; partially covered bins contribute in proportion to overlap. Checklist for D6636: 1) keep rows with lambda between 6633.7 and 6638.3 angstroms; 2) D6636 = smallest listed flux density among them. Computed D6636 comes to 10.23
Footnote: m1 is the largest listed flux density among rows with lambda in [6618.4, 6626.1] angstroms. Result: 13.37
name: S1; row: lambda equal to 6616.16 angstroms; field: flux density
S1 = 12.93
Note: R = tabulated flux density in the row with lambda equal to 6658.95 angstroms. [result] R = 8.915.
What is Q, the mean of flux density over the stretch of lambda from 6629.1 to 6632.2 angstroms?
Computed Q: 10.9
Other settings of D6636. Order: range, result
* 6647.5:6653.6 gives 9.482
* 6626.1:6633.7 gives 10.04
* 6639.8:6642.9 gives 11.85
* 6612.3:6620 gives 10.87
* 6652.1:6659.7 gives 8.915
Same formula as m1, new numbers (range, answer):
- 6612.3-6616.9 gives 12.93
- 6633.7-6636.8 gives 11.36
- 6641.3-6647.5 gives 11.93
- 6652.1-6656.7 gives 12.25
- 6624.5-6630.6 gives 11.77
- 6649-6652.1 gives 10.91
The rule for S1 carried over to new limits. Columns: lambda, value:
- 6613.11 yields 11.15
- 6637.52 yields 11.41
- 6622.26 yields 13.37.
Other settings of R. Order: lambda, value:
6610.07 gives 10.7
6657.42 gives 11.08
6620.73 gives 11.04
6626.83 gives 11.2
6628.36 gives 11.75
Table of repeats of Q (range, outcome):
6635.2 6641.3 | 11.5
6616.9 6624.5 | 11.8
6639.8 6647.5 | 11.2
